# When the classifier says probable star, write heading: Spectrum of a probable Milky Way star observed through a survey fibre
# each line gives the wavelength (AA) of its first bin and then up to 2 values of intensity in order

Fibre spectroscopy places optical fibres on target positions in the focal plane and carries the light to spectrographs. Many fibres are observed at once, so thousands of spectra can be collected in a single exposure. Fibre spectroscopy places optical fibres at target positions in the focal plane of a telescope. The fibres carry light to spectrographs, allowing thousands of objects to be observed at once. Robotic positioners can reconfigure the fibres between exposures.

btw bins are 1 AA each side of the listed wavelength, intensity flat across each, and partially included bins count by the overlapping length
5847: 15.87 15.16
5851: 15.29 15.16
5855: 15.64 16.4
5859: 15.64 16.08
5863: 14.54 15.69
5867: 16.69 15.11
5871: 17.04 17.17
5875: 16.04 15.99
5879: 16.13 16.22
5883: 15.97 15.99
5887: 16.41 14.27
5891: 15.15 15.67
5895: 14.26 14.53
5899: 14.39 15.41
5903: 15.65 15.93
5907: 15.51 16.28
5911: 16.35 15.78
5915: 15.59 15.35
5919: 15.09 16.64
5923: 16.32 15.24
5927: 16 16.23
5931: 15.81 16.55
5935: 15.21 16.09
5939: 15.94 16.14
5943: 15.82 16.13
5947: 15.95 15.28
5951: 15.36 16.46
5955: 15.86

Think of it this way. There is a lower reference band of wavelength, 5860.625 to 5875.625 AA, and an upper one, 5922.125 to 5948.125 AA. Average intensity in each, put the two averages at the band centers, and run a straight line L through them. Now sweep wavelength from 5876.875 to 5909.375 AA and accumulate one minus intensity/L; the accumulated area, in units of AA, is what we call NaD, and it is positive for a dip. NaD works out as 1.1 AA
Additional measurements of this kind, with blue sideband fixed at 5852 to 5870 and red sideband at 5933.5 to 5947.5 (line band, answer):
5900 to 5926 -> 0.1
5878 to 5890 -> -0.1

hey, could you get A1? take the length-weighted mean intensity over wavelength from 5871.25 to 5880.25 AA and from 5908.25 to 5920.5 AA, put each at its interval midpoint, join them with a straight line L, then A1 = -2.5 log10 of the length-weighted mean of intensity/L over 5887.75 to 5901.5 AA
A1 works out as 0.09 mag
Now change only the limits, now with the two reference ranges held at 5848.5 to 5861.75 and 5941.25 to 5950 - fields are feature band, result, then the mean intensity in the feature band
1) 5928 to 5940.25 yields -0.01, 16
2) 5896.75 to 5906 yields 0.03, 15.2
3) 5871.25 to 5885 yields -0.04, 16.3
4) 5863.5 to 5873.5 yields -0.04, 16.2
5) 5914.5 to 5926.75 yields 0.00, 15.7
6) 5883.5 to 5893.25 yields 0.01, 15.5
